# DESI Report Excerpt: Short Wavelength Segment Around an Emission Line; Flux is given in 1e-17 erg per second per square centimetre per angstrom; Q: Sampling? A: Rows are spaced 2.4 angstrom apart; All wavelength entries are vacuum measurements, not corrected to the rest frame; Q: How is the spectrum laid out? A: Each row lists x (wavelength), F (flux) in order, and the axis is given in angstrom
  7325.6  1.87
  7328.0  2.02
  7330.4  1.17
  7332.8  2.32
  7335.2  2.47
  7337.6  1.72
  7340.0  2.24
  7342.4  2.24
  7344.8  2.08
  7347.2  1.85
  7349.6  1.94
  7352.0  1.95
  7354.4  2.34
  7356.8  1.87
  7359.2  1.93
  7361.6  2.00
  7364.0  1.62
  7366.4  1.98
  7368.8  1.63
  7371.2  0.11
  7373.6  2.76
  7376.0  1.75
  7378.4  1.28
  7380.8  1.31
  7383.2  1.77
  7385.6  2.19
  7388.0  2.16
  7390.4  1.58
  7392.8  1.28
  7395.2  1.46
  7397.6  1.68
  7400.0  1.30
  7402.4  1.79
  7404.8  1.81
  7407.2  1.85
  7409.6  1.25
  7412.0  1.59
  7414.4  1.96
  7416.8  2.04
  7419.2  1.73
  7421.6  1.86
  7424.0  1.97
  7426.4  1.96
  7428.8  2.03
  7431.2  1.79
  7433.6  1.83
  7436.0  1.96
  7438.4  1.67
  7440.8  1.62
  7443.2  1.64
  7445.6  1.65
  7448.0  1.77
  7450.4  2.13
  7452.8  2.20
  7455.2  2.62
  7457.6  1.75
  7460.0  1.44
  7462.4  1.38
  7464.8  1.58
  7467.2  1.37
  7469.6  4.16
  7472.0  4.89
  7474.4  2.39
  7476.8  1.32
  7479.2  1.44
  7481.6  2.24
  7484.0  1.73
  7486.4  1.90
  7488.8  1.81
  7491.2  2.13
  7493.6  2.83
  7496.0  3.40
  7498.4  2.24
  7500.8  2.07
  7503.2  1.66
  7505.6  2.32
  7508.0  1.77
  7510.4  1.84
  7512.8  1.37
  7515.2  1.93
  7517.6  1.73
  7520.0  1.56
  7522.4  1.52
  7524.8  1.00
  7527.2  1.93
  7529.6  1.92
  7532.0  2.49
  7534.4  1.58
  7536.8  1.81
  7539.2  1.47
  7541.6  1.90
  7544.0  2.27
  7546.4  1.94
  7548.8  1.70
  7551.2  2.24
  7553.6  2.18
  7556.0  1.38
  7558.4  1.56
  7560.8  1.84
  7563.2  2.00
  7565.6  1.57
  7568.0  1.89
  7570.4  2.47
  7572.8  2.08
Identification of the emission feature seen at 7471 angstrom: H-alpha 6563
